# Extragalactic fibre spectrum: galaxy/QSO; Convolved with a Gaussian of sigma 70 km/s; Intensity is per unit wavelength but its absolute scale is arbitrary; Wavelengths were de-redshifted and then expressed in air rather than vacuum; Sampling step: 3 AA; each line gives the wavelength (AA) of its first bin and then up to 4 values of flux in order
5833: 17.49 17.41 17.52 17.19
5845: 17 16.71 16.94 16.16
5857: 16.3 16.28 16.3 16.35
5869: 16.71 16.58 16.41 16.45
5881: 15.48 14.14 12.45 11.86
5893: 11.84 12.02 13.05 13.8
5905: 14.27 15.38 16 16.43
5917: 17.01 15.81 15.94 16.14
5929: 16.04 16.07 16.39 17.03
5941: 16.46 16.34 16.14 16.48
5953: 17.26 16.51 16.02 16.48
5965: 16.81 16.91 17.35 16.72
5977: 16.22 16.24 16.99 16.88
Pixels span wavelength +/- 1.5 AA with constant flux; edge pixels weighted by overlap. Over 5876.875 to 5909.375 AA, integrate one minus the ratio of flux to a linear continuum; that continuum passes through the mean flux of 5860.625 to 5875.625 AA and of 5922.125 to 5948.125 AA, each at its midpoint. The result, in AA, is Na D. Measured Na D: 5.4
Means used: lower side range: 16.5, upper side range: 16.3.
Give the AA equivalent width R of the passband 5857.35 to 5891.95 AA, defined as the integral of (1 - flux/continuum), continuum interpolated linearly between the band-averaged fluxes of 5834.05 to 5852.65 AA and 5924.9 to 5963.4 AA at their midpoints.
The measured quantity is 3.2 AA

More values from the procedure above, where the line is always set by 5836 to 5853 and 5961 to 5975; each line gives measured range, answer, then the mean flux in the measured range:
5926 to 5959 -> 0.9 AA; 16.4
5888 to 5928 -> 5.6 AA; 14.6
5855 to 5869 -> 0.6 AA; 16.3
